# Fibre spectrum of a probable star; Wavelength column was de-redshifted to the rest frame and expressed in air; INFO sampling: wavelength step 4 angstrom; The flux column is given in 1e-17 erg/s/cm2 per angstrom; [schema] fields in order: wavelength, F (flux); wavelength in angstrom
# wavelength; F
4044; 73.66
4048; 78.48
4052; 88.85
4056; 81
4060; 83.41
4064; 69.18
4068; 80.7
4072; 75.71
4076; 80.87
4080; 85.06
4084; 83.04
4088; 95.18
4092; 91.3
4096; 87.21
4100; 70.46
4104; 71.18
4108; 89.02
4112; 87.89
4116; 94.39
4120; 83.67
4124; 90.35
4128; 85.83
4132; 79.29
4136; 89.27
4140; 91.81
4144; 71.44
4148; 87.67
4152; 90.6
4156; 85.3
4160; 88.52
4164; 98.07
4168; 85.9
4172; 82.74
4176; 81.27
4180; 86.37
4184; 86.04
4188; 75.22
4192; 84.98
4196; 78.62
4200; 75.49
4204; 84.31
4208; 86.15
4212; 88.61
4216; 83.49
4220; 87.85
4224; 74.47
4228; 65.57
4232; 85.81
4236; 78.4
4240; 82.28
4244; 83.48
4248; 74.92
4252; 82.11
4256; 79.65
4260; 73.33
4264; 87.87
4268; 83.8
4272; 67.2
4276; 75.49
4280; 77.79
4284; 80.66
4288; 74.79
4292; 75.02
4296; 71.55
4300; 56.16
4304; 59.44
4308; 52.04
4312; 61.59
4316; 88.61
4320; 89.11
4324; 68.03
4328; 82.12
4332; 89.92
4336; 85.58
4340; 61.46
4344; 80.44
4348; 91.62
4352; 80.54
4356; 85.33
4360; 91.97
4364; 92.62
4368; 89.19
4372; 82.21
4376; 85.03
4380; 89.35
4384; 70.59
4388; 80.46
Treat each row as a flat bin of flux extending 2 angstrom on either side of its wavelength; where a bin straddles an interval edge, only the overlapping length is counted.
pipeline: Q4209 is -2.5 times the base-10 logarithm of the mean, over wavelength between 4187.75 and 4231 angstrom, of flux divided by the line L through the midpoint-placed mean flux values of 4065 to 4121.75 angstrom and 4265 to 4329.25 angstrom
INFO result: -0.04 mag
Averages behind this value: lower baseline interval 83.7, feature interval 80.8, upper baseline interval 72.8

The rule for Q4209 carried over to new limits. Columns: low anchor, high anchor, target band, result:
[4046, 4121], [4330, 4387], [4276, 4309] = 0.20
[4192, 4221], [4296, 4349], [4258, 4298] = 0.01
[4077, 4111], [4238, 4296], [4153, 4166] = -0.11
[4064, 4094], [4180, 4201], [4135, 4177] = -0.06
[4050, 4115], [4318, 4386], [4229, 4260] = 0.04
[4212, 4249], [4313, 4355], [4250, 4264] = 0.01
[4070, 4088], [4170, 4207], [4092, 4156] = -0.03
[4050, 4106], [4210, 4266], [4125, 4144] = -0.05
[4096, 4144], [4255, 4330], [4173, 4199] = -0.02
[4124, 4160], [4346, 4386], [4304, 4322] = 0.20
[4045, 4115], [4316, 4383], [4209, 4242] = 0.03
